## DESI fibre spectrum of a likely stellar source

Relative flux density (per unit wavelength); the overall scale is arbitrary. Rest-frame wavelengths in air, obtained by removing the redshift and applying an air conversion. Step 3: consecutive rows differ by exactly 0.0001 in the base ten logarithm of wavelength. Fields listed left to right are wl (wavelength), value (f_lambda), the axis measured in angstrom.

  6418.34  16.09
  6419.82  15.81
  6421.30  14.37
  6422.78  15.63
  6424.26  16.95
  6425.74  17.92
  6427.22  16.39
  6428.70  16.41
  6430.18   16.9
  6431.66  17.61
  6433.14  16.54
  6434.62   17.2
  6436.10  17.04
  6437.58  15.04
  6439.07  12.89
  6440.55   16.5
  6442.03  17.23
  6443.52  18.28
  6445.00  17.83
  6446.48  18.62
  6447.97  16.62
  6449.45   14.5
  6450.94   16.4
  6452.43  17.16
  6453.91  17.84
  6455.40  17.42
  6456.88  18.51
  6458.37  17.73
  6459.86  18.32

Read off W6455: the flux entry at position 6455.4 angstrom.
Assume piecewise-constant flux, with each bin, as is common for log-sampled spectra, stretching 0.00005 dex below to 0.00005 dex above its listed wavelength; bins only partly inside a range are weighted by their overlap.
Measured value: 17.42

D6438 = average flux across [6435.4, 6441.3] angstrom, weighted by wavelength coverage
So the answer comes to 15.4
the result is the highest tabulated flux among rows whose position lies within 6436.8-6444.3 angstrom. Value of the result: 18.28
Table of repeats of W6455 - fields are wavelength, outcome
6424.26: 16.95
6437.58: 15.04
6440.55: 16.5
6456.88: 18.51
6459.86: 18.32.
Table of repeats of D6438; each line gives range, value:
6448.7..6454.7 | 16.5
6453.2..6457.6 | 17.9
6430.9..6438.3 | 16.7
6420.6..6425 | 15.7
